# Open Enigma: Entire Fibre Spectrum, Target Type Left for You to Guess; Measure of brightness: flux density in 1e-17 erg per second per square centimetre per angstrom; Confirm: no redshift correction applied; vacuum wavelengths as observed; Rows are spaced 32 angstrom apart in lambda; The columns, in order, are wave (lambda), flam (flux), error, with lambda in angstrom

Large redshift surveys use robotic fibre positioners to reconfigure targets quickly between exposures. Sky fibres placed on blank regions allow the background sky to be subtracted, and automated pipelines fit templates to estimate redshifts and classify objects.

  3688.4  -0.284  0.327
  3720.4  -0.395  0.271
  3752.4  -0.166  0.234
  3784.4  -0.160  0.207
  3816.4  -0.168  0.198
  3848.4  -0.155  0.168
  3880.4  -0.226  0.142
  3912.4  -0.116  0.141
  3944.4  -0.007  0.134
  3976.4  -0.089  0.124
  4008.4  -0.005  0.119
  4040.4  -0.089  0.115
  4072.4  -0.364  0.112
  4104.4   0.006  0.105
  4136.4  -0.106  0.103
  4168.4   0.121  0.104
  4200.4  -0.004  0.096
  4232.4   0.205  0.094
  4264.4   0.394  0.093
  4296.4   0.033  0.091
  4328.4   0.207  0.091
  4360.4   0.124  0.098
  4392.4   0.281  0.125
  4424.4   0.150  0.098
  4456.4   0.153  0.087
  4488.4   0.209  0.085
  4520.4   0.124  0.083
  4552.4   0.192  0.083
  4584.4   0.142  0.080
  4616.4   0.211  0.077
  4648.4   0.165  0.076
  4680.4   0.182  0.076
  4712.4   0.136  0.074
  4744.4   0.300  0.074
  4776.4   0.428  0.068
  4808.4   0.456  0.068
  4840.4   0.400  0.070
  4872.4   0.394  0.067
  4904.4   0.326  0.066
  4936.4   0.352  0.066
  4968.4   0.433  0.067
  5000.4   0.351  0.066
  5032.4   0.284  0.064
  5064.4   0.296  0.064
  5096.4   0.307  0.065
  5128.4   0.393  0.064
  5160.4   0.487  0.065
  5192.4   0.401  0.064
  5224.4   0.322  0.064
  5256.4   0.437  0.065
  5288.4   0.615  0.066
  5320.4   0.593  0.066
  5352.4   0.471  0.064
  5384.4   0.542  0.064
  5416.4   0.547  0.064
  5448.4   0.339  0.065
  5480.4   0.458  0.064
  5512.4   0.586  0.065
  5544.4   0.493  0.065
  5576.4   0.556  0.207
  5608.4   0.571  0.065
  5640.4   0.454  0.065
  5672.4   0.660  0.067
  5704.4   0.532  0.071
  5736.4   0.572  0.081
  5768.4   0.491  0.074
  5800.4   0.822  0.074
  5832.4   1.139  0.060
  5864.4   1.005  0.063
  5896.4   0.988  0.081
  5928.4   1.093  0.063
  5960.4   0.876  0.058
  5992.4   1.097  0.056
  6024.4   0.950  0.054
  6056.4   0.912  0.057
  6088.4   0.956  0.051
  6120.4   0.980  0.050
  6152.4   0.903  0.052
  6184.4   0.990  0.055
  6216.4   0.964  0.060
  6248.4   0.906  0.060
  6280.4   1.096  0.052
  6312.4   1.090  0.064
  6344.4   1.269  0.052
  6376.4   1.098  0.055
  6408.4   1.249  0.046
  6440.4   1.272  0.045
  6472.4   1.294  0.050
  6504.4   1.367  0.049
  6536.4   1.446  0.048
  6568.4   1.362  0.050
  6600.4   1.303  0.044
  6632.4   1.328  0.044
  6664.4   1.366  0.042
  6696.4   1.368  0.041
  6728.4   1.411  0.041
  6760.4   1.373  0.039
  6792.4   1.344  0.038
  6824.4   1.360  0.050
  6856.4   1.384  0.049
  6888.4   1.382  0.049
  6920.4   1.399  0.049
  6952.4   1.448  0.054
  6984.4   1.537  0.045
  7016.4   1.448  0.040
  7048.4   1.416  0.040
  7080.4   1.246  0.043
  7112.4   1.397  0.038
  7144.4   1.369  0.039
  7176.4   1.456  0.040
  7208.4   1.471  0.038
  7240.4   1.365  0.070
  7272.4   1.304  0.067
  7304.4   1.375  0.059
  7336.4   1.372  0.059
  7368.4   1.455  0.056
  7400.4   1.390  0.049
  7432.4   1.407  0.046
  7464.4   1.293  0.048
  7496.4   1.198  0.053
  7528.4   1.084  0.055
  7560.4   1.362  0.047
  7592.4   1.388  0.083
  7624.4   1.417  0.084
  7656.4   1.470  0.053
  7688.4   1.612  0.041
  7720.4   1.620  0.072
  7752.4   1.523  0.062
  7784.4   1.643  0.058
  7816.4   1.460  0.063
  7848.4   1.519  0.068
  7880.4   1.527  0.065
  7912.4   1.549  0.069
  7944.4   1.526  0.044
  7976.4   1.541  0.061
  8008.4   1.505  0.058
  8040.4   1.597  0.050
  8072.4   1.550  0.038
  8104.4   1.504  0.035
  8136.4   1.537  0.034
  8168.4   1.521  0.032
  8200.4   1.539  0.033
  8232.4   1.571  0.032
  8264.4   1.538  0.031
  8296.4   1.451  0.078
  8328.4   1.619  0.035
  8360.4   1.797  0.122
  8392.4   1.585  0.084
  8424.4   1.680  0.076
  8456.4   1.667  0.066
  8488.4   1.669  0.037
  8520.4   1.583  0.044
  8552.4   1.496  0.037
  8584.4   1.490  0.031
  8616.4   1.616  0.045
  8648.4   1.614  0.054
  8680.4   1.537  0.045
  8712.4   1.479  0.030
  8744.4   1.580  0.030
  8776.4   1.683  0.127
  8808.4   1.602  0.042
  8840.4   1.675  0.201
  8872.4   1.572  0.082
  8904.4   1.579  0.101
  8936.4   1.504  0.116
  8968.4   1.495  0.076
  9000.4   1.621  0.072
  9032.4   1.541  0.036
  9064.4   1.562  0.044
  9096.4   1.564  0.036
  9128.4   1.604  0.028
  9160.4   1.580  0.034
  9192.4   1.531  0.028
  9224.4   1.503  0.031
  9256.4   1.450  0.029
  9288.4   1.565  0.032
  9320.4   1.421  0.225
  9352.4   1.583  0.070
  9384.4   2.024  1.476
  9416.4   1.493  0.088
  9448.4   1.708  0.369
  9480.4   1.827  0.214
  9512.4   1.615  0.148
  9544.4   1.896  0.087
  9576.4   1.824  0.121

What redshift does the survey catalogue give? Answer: 0.45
